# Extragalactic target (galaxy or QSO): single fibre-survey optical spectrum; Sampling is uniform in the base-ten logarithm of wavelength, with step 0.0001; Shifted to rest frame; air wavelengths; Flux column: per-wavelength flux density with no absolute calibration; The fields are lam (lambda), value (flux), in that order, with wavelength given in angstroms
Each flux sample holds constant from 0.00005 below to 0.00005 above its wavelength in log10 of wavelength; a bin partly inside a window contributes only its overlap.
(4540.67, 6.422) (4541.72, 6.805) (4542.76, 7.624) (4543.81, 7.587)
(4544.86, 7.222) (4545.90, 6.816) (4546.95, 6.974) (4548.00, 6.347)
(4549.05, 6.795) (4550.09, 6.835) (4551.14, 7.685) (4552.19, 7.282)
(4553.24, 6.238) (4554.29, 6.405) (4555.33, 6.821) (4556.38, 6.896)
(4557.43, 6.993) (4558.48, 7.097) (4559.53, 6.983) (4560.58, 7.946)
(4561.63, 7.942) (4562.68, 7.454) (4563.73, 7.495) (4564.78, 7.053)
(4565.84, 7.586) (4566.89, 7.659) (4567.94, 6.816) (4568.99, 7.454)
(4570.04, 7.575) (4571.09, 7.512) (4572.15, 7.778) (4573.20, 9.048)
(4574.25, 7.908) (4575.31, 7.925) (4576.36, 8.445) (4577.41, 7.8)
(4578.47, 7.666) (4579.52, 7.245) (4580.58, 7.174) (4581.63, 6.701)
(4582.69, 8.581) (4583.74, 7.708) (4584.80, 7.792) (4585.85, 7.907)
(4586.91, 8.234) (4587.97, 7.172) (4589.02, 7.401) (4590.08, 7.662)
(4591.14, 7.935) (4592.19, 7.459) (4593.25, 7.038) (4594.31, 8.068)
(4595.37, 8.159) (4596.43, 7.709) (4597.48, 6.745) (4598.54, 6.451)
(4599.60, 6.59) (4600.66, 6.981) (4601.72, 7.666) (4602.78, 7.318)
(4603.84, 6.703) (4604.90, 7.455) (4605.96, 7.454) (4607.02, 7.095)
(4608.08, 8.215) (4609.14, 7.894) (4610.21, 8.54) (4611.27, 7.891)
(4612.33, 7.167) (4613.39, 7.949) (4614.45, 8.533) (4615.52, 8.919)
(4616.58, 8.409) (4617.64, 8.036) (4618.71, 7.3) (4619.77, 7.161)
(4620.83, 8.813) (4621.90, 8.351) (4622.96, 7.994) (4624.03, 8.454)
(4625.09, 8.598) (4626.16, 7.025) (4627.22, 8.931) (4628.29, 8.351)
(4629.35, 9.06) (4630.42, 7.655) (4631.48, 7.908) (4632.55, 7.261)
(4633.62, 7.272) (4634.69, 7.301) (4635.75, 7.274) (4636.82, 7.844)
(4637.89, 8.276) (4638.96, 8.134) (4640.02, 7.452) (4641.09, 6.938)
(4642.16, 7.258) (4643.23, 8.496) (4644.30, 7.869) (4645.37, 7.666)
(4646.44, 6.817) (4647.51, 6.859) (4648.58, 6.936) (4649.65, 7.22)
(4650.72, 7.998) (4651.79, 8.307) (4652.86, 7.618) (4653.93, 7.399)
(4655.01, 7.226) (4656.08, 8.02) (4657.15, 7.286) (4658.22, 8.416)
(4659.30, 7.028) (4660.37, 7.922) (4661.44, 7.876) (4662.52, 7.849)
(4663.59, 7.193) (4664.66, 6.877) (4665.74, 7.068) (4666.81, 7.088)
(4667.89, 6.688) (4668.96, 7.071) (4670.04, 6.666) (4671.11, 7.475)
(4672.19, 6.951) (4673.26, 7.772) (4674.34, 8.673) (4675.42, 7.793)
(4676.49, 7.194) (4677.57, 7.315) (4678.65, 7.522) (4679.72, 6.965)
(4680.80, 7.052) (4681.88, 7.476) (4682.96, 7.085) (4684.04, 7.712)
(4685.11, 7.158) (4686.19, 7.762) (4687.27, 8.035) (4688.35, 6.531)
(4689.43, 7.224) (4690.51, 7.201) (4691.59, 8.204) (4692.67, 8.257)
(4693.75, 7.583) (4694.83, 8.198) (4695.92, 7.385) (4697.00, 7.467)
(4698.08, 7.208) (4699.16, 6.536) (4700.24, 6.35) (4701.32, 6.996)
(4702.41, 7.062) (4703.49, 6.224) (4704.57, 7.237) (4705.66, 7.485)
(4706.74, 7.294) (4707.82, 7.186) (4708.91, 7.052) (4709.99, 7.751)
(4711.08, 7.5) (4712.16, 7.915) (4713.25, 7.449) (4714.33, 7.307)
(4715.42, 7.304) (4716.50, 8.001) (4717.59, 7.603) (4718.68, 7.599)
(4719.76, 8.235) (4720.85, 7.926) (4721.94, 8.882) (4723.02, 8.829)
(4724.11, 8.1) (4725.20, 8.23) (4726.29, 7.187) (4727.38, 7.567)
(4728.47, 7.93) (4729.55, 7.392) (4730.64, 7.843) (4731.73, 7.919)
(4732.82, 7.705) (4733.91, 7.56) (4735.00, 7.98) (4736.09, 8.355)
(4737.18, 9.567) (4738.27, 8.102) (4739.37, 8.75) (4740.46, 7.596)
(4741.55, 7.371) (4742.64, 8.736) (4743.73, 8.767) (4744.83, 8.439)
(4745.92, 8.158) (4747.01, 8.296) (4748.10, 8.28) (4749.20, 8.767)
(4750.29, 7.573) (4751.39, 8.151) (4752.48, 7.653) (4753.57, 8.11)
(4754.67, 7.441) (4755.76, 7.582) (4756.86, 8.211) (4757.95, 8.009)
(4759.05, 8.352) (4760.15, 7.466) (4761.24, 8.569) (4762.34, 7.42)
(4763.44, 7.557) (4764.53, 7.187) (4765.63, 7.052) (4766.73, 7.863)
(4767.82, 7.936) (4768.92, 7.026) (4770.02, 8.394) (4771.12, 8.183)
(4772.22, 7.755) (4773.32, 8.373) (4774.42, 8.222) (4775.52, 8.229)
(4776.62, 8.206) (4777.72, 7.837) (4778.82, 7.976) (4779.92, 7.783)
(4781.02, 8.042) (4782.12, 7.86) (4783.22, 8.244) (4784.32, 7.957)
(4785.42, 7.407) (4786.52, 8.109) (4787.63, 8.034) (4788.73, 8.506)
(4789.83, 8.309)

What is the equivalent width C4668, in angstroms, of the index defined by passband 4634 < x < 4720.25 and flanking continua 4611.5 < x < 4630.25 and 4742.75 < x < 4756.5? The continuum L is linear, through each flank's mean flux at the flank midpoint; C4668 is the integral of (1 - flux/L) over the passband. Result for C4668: 7.49 angstroms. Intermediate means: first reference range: 8.17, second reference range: 8.12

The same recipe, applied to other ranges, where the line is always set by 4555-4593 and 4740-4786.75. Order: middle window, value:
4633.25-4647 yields 0.22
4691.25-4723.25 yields 1.34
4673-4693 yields 0.73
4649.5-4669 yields 0.63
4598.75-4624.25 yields -0.36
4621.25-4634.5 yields -0.64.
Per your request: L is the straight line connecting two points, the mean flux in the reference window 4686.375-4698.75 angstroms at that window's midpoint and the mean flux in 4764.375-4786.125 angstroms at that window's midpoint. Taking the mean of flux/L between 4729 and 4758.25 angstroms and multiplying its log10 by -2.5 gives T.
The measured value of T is -0.04 mag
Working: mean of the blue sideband 7.56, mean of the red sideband 7.89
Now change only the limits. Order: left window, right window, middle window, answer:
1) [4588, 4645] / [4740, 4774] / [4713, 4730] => 0.00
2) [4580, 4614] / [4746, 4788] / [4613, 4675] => -0.01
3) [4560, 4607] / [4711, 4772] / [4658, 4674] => 0.06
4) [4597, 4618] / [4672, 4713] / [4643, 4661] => -0.01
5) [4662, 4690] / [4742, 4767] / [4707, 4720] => 0.01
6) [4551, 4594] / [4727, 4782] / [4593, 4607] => 0.05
